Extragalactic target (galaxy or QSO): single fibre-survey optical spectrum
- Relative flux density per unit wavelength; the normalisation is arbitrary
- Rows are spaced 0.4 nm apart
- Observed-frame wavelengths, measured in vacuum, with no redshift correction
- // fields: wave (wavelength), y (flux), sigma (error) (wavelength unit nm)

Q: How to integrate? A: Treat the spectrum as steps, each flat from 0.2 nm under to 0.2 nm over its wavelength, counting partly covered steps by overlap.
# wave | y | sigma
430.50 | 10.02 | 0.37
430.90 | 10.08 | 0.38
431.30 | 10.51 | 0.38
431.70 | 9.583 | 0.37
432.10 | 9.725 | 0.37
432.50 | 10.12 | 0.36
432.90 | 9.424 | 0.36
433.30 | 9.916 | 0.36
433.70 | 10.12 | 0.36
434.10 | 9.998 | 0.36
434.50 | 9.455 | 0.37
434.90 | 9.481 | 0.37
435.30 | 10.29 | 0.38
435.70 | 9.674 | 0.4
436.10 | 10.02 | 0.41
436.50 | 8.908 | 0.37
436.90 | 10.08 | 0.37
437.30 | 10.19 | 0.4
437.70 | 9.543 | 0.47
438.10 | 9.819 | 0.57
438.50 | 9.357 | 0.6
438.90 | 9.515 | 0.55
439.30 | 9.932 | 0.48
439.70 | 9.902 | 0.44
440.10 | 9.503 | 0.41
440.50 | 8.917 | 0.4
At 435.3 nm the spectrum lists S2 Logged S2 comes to 10.29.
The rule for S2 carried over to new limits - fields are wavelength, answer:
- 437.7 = 9.543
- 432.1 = 9.725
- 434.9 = 9.481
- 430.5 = 10.02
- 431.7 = 9.583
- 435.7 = 9.674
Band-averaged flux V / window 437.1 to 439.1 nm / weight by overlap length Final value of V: 9.68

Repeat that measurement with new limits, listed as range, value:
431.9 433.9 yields 9.86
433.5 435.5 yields 9.87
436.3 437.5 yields 9.73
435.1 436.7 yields 9.72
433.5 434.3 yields 10.1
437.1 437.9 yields 9.87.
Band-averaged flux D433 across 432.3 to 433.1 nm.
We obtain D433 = 9.77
